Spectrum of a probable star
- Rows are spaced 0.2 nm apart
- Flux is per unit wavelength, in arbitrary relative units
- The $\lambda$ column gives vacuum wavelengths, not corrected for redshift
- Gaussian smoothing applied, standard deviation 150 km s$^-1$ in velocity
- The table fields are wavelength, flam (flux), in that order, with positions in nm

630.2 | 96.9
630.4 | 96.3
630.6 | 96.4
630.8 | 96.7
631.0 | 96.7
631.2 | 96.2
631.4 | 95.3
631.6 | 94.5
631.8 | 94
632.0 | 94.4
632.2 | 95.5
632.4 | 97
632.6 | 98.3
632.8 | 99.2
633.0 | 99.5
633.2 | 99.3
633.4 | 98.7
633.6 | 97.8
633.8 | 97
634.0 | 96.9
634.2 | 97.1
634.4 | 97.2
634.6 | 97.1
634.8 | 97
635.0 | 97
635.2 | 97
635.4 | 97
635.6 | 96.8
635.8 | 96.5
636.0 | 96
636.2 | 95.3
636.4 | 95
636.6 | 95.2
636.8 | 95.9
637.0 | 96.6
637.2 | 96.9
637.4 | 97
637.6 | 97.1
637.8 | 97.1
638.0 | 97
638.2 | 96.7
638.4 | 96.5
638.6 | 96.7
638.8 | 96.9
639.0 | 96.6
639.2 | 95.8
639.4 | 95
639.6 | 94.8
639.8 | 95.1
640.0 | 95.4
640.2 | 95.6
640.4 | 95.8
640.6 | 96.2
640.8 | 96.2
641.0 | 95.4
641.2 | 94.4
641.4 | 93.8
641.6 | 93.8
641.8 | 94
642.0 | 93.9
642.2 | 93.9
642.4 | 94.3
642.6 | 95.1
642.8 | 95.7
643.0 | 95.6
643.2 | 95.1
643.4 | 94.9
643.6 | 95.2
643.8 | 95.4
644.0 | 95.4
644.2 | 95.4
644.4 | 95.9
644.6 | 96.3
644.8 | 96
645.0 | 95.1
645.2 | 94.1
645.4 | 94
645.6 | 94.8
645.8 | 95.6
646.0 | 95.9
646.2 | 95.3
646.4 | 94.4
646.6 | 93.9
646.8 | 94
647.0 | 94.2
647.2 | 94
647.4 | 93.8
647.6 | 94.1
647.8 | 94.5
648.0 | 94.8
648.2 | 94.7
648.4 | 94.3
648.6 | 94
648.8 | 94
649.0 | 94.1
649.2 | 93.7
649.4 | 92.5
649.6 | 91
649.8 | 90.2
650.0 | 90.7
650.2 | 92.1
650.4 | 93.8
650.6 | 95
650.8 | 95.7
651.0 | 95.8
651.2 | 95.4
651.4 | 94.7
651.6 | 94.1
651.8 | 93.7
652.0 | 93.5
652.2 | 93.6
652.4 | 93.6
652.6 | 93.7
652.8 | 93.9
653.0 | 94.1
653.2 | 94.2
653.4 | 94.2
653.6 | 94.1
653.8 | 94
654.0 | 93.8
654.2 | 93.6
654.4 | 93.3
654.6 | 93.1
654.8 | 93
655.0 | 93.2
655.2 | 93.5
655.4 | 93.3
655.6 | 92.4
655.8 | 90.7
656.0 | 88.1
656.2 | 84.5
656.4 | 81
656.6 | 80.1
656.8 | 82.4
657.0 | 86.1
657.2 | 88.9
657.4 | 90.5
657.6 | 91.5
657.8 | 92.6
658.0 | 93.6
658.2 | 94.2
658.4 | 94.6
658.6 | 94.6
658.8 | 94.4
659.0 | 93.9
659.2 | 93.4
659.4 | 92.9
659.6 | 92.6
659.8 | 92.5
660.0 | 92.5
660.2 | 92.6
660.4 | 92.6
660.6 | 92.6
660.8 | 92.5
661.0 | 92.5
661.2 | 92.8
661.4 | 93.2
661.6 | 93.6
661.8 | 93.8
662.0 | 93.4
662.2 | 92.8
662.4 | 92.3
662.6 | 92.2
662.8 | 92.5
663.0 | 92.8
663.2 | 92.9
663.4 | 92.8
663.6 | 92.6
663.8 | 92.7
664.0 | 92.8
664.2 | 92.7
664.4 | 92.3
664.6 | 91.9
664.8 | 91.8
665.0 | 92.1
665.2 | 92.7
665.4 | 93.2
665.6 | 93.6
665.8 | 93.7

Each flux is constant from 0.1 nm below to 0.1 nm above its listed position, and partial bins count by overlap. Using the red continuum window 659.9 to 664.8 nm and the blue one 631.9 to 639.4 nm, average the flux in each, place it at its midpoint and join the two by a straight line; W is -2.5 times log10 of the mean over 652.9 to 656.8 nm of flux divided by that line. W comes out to 0.03 mag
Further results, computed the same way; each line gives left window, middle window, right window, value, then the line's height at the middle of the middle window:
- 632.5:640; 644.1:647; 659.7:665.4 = 0.00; 95.3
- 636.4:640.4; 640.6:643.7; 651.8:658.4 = 0.00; 95.1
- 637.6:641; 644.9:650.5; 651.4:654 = 0.01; 94.7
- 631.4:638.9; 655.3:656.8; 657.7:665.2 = 0.08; 93.7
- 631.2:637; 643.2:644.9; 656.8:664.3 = 0.00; 95.1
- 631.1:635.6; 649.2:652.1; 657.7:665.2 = 0.01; 94.5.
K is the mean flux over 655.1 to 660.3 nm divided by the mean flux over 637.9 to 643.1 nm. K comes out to 0.95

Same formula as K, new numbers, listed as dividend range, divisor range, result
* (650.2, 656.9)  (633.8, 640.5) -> 0.96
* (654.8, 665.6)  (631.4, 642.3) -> 0.95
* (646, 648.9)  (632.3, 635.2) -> 0.96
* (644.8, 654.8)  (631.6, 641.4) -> 0.97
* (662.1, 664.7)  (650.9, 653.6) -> 0.98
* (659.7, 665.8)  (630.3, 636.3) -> 0.96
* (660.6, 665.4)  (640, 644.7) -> 0.97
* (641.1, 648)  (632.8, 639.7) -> 0.98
